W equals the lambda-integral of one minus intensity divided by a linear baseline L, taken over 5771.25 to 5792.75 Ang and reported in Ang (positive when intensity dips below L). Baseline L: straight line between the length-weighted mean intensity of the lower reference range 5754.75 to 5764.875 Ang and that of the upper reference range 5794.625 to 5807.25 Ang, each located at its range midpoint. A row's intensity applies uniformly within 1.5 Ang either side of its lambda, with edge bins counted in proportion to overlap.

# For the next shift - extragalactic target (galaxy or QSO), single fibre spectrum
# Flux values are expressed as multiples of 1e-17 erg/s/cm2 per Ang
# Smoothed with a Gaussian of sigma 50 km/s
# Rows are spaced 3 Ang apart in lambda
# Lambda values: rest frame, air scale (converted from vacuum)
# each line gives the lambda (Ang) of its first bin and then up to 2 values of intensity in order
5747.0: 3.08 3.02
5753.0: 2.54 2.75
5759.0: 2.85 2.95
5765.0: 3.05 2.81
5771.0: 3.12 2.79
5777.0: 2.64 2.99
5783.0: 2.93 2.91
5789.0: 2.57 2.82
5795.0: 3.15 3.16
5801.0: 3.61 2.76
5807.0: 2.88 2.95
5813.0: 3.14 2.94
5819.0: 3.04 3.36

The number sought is 1.4 Ang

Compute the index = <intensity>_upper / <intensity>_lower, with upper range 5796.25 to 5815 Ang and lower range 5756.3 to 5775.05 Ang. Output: 1.1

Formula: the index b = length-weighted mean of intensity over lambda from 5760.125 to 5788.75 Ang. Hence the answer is 2.89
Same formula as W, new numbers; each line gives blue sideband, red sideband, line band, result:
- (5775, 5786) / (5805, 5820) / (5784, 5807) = -0.6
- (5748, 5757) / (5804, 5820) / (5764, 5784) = -0.3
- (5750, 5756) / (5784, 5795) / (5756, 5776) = -1.1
